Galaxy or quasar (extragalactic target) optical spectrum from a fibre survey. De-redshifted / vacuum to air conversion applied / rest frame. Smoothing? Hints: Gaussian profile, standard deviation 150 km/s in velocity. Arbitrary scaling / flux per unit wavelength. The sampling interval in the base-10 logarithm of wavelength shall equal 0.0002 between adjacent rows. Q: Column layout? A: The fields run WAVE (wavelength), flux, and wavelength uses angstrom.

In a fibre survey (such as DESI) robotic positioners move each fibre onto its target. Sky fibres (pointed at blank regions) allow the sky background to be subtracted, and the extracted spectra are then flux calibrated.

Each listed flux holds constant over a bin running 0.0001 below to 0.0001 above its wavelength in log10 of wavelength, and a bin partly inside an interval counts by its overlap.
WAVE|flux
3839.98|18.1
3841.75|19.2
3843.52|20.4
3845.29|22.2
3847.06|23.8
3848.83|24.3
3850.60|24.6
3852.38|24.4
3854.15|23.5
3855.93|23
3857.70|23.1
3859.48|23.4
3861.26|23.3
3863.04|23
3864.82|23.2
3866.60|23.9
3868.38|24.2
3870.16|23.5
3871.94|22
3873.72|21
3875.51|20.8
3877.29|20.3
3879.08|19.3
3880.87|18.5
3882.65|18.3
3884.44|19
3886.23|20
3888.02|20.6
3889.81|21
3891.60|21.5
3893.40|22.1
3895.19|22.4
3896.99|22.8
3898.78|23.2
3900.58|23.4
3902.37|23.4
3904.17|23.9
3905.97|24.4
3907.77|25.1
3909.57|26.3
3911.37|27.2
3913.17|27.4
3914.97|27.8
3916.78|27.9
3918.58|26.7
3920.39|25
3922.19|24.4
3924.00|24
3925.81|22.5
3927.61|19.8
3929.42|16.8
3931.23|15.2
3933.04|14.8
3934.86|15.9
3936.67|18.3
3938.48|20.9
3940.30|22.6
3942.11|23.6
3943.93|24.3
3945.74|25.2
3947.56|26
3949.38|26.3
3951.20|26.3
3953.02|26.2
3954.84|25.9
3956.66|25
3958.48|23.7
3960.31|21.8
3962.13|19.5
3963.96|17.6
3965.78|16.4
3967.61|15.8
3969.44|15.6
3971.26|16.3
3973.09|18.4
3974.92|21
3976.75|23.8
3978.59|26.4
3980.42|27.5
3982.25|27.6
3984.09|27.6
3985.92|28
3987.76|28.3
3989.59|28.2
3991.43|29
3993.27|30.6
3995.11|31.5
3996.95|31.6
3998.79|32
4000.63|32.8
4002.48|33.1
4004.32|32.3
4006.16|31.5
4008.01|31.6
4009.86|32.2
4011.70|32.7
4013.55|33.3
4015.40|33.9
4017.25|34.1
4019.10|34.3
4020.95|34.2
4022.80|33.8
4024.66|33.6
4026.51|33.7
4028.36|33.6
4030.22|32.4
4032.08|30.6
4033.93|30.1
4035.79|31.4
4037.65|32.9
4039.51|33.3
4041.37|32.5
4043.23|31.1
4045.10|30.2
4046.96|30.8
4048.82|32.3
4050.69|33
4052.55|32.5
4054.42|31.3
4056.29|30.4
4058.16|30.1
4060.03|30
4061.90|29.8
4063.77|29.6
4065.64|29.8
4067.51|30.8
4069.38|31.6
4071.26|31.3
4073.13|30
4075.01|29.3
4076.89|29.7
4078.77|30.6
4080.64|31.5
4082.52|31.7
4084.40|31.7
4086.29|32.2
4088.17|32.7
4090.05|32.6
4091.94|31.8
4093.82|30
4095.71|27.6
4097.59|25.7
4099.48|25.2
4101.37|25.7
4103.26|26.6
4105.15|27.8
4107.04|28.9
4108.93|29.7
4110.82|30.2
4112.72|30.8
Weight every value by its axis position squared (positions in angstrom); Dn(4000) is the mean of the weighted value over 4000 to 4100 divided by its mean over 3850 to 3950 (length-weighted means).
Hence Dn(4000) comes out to 1.50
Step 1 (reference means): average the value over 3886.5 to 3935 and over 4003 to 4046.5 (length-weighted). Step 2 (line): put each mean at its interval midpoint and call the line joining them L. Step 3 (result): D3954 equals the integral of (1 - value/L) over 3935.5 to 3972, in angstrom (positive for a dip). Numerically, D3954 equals 6.3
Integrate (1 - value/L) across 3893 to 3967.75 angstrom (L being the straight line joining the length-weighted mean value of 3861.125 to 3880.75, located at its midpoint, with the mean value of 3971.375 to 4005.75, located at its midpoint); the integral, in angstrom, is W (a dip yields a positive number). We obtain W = 6.4 angstrom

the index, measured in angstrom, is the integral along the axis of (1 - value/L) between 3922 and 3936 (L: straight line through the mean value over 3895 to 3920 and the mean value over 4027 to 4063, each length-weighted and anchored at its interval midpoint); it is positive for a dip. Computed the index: 3.9 angstrom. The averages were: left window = 25.2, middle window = 18.9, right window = 31.5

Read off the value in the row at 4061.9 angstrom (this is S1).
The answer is 29.8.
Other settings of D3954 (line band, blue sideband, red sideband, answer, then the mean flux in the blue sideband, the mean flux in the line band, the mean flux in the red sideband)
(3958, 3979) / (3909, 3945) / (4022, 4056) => 5.35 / 22.5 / 19.4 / 32.1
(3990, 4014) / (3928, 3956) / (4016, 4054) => -2.52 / 21.9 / 31.8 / 32.5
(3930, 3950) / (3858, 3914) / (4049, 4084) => 3.19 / 22.5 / 21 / 30.8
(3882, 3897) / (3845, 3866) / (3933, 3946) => 1.11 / 23.5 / 20.8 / 20.9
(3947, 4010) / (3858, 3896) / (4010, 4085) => 4.19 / 21.5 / 25.9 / 31.7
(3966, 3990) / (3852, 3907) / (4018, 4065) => 4.28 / 22.1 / 23.1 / 31.9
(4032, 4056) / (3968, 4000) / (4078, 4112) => -3.24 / 26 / 31.7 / 29.6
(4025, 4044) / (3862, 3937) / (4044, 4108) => -2.66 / 22.2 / 32.2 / 30.1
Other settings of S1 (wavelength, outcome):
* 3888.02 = 20.6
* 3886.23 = 20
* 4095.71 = 27.6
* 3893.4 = 22.1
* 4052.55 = 32.5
